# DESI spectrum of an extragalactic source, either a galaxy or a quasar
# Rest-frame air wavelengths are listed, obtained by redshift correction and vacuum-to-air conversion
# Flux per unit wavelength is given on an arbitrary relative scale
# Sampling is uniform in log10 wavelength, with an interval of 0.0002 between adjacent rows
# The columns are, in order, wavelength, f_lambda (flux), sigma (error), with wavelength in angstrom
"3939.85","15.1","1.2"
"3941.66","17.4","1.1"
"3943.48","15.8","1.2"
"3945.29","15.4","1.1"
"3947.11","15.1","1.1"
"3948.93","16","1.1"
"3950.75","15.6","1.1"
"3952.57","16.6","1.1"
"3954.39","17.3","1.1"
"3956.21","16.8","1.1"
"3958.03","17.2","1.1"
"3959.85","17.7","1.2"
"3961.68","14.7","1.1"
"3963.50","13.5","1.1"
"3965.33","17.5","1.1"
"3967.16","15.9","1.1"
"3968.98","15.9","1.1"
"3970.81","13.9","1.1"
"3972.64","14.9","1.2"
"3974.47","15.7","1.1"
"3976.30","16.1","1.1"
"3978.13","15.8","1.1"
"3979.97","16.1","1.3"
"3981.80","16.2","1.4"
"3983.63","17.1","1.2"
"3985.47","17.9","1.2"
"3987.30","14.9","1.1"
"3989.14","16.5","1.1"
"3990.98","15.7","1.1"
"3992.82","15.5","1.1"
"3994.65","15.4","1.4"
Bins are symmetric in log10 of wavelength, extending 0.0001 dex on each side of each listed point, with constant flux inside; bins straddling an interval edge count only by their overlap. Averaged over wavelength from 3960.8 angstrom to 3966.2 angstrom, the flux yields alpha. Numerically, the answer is 15.2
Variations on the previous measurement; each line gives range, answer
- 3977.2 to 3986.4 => 16.6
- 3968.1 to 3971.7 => 14.9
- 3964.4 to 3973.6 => 15.6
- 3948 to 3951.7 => 15.8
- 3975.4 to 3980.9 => 16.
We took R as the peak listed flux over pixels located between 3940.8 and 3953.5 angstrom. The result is 17.4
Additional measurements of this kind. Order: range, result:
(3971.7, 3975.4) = 15.7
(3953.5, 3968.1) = 17.7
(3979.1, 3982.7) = 16.2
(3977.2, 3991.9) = 17.9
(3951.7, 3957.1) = 17.3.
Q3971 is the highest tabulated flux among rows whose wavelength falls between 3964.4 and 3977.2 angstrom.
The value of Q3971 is 17.5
